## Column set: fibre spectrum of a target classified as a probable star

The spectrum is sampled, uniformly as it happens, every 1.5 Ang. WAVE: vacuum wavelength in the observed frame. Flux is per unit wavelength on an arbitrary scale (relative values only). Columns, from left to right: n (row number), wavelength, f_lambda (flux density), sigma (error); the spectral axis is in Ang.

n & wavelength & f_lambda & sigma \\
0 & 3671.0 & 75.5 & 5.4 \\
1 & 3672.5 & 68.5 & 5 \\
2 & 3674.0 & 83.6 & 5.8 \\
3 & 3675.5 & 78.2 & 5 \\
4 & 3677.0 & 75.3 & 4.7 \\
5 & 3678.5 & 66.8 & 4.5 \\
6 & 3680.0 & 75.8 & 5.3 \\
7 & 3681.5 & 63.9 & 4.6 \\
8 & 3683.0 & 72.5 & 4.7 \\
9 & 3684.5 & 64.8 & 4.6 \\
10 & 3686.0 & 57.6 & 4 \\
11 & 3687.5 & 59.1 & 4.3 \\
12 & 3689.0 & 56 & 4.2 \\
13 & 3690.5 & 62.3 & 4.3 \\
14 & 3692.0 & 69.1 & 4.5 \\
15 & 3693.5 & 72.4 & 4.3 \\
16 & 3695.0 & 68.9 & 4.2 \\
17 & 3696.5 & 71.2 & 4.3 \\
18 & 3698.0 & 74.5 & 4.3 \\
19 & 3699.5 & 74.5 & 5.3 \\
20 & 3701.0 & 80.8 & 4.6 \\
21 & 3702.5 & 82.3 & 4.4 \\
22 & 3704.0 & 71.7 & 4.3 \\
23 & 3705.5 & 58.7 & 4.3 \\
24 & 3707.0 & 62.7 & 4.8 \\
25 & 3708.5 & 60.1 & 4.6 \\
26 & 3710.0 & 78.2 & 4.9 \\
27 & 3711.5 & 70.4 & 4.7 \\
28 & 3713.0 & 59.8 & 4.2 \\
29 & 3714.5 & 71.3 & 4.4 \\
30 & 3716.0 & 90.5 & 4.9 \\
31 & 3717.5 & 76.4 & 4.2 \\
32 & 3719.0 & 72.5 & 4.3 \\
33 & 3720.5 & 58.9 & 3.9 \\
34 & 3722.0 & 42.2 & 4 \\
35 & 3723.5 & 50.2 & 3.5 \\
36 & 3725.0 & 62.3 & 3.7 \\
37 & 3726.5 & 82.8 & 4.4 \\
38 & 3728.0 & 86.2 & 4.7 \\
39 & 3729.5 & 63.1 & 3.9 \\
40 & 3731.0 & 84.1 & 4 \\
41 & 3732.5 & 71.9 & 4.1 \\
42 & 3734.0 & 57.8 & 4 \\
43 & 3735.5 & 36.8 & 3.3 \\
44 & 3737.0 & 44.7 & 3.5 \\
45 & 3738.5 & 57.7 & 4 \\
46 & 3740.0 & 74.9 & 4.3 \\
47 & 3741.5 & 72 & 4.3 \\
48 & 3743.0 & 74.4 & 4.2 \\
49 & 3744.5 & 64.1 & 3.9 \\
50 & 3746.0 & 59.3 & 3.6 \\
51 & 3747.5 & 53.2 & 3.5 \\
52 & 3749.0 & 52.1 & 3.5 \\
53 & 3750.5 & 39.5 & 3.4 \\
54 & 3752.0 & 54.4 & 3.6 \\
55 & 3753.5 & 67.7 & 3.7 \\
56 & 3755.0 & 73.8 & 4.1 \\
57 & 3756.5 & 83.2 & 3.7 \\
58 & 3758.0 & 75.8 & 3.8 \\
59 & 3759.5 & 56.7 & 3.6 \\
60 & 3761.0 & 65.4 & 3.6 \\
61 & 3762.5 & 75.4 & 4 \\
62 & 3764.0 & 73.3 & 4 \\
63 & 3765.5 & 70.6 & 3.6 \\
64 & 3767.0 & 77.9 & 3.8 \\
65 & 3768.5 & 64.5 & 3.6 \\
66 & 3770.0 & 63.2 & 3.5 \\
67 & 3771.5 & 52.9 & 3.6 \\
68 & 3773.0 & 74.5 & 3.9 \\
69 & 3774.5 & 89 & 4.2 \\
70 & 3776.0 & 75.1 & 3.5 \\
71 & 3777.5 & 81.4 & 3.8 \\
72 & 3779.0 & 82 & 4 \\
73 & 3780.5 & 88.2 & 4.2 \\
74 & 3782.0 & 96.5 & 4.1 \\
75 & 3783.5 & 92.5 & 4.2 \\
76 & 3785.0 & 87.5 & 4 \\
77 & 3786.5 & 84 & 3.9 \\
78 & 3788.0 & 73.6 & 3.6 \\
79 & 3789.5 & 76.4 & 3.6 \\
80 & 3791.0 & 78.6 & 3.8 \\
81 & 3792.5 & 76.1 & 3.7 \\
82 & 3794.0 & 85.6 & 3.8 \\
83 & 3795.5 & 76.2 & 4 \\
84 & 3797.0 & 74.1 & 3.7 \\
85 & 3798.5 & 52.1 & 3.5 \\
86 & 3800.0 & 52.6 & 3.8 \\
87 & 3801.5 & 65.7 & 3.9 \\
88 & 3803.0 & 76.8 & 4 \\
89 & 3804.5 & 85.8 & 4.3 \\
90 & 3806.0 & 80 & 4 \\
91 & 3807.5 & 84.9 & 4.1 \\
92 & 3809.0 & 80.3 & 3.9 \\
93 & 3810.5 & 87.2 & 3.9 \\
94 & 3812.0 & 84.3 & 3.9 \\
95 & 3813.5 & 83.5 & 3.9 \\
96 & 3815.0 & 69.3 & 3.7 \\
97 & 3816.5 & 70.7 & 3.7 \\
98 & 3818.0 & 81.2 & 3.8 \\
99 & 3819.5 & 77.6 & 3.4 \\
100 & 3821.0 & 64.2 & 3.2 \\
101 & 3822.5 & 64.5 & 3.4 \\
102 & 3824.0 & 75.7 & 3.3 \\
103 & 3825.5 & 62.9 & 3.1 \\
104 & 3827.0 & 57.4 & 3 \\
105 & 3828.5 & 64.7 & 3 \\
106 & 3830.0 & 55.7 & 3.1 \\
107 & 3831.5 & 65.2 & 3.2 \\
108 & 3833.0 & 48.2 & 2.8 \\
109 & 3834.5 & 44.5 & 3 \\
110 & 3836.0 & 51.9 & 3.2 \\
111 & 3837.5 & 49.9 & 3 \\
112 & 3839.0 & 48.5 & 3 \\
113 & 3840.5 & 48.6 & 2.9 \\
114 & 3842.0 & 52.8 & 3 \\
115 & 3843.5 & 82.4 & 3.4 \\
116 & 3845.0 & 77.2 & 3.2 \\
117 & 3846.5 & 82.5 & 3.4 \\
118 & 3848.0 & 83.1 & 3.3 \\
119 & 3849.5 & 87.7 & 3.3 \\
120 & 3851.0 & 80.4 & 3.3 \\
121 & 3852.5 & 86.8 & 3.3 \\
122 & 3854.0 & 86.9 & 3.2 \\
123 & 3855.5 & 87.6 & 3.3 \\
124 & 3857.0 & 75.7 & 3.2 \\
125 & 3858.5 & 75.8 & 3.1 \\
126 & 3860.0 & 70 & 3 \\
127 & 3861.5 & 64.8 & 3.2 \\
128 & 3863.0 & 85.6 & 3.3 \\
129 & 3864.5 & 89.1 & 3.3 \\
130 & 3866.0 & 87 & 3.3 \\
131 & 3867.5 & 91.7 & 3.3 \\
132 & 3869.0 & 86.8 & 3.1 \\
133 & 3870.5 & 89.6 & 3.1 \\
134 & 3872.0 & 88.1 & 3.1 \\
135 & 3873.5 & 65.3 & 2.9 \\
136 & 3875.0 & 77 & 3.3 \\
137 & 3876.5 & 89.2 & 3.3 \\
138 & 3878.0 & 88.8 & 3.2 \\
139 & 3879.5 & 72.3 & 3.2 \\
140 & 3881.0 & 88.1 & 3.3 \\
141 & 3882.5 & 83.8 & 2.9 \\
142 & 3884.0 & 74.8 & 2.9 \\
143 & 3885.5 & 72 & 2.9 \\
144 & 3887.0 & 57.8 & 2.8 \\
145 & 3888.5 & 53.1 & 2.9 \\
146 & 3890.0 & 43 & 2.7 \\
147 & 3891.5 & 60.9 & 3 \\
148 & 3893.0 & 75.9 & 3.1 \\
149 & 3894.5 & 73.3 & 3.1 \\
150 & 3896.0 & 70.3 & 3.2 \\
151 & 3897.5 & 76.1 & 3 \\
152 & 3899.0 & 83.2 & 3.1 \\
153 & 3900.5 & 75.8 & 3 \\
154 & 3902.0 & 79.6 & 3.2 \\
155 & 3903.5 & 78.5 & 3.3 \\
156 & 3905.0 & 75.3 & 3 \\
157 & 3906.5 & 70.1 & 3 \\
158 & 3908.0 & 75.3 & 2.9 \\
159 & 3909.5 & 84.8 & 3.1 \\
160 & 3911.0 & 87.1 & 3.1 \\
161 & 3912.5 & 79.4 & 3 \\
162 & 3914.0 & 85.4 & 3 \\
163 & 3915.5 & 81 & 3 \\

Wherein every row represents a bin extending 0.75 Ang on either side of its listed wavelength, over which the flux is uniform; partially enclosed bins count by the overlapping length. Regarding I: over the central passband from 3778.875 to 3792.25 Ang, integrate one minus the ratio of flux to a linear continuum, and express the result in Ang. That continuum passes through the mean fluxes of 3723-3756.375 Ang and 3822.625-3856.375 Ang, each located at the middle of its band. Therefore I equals -3.91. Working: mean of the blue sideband 63.3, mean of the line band 84.2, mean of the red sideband 67.3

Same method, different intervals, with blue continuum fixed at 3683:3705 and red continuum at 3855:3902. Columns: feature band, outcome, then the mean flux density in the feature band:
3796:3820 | -0.56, 75.4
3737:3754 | 2.64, 60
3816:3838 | 3.56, 62.3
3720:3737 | 1.89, 62.5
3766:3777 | 0.14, 71.2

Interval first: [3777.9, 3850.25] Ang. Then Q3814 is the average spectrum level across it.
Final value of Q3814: 72.4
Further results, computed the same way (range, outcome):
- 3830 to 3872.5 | 73.5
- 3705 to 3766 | 65.5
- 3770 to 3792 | 80.2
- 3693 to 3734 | 70.1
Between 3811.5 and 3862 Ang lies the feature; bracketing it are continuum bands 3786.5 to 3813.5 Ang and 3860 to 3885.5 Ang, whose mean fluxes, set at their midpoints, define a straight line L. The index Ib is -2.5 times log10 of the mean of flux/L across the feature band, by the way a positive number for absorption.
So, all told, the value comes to 0.143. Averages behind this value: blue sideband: 76.3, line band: 69.4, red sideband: 81.9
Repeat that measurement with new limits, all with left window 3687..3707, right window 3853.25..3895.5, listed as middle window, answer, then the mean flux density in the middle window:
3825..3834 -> 0.269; 58.5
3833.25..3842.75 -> 0.460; 49.3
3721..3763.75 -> 0.120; 63.7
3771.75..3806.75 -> -0.070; 78.1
